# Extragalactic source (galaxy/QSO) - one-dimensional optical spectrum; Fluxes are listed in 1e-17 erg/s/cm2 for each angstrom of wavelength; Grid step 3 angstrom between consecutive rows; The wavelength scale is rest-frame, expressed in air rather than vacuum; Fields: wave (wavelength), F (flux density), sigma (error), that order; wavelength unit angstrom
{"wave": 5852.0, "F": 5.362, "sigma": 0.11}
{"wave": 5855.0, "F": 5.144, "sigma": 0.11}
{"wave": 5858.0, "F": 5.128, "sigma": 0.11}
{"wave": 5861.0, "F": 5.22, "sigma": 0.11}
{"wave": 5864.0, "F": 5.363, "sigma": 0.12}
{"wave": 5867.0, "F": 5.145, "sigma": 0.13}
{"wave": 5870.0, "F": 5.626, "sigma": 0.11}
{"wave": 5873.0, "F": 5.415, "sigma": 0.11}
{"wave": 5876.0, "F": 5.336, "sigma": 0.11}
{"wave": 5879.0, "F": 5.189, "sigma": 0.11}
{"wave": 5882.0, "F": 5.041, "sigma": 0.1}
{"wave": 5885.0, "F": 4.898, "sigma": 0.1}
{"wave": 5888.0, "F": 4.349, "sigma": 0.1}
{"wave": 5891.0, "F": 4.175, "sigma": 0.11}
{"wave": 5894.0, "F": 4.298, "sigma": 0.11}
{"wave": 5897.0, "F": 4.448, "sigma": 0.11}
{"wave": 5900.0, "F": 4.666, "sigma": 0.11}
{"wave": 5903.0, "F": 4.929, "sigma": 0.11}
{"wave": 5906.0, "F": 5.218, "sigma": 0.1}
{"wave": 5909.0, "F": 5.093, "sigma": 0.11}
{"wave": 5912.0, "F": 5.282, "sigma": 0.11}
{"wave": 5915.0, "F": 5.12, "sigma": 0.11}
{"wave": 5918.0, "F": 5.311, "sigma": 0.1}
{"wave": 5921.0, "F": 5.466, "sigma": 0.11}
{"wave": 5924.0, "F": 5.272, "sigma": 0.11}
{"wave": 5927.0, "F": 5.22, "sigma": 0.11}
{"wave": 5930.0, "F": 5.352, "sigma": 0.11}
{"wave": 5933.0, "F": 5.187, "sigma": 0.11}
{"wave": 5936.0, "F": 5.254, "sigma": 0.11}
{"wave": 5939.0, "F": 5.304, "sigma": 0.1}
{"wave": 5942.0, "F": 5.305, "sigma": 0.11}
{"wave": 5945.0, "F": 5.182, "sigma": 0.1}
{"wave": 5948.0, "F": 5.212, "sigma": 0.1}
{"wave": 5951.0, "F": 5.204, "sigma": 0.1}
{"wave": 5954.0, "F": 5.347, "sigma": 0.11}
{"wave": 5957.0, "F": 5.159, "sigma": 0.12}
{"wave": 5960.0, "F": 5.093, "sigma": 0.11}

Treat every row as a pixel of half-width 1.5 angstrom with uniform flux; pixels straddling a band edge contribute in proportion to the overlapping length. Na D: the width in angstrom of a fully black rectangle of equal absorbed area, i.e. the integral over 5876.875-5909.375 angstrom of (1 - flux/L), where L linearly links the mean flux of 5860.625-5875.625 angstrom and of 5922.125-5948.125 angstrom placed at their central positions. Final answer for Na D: 3.5 angstrom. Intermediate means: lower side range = 5.36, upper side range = 5.26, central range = 4.75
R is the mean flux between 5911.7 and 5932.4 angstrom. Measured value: 5.28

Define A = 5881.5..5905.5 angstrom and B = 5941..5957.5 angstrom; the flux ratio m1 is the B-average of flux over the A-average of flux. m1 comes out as 1.14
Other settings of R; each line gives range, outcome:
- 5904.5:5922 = 5.24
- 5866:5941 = 5.06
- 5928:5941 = 5.27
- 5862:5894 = 5.02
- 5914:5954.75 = 5.27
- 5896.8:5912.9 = 4.97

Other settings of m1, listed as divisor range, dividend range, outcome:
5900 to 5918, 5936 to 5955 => 1.03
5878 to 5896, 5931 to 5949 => 1.13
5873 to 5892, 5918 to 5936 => 1.08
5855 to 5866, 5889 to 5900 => 0.83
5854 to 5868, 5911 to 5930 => 1.02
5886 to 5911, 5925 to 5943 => 1.13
